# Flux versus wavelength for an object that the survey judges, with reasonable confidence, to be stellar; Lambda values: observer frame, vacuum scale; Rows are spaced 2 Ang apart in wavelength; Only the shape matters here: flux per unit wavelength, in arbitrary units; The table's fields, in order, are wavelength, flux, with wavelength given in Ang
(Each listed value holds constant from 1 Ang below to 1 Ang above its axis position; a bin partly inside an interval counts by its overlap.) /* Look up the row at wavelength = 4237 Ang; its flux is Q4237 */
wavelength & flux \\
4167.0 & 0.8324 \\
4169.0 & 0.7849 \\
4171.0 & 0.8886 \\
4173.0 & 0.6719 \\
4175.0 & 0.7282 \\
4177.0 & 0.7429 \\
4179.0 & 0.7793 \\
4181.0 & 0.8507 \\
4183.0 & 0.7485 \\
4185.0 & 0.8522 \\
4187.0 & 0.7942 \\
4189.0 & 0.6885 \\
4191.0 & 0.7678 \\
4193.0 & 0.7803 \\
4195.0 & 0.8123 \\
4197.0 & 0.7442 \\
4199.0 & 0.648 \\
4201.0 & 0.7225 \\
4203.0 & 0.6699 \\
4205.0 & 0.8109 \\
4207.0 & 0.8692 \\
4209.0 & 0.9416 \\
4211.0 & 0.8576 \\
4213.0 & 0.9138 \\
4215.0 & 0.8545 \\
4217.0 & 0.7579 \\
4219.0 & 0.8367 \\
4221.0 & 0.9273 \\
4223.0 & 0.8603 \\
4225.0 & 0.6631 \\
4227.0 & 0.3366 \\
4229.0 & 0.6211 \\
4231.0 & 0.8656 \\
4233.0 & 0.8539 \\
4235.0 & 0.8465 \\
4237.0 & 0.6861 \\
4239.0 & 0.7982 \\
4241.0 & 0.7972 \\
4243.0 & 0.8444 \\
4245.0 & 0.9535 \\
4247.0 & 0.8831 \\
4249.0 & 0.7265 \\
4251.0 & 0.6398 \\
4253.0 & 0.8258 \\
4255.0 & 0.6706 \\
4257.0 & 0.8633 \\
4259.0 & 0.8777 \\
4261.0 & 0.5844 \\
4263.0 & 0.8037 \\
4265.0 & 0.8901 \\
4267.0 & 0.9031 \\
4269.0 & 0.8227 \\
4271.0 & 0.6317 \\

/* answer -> 0.6861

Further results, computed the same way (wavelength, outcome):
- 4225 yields 0.6631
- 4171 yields 0.8886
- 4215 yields 0.8545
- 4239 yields 0.7982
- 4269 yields 0.8227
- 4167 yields 0.8324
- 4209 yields 0.9416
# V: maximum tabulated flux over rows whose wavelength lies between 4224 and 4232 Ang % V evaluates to 0.8656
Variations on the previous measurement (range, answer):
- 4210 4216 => 0.9138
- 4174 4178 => 0.7429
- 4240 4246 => 0.9535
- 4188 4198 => 0.8123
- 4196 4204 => 0.7442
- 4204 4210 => 0.9416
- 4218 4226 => 0.9273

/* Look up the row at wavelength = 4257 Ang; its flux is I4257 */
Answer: 0.8633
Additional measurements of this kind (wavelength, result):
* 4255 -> 0.6706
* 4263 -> 0.8037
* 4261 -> 0.5844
